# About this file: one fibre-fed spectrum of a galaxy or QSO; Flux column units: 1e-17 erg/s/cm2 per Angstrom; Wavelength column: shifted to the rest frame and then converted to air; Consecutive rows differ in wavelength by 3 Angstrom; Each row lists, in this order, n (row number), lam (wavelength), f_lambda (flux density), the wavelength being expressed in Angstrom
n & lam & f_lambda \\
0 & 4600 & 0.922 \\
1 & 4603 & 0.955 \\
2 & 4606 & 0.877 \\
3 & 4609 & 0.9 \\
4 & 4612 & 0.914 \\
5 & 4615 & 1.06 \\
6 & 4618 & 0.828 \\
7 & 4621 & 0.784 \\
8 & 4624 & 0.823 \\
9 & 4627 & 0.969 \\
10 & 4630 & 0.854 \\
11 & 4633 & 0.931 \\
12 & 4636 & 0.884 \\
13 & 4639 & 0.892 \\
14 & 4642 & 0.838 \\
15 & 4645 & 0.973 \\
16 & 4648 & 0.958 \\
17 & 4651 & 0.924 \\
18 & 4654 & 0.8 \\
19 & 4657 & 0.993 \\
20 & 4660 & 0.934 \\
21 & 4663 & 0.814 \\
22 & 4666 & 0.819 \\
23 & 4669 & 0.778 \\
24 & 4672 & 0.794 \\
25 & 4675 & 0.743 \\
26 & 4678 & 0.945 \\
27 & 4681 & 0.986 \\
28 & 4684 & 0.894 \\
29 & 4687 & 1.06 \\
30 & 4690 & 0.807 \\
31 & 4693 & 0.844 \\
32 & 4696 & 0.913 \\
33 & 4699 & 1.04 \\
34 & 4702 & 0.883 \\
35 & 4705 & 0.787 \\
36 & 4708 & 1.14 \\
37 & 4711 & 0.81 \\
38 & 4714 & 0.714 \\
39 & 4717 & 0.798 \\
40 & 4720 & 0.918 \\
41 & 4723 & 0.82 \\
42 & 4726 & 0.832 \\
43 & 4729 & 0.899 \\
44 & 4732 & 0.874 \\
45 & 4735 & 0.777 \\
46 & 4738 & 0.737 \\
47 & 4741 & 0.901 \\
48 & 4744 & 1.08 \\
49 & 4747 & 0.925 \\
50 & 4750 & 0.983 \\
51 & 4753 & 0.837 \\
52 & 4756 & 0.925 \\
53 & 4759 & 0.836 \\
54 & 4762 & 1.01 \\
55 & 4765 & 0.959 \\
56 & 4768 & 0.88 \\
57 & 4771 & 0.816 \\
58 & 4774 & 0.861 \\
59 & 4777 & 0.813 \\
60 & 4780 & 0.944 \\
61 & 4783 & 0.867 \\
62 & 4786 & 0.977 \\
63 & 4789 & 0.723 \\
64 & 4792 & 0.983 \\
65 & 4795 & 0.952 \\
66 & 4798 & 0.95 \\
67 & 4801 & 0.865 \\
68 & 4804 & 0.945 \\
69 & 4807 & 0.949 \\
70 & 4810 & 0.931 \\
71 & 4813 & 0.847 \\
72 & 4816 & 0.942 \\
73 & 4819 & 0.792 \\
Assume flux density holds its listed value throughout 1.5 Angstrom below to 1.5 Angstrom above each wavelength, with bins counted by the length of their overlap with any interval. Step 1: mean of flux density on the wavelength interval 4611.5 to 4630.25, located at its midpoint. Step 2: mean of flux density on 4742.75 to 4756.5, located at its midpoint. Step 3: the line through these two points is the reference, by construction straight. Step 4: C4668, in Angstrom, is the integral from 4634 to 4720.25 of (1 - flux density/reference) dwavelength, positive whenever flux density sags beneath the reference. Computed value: 2.9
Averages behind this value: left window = 0.891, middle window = 0.885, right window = 0.949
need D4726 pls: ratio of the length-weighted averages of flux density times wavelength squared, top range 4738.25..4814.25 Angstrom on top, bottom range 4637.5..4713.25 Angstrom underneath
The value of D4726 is 1.1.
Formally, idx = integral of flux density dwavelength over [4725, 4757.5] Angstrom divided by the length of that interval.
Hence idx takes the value 0.889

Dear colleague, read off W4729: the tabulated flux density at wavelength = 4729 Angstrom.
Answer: 0.899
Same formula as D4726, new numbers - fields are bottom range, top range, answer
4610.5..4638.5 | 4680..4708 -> 1.06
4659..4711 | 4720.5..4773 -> 1.02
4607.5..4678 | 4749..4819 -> 1.09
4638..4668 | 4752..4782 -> 1.04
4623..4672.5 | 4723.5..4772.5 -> 1.05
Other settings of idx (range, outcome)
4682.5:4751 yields 0.888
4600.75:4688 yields 0.893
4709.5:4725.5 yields 0.813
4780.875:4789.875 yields 0.871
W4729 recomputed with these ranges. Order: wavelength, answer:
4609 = 0.9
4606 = 0.877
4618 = 0.828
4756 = 0.925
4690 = 0.807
